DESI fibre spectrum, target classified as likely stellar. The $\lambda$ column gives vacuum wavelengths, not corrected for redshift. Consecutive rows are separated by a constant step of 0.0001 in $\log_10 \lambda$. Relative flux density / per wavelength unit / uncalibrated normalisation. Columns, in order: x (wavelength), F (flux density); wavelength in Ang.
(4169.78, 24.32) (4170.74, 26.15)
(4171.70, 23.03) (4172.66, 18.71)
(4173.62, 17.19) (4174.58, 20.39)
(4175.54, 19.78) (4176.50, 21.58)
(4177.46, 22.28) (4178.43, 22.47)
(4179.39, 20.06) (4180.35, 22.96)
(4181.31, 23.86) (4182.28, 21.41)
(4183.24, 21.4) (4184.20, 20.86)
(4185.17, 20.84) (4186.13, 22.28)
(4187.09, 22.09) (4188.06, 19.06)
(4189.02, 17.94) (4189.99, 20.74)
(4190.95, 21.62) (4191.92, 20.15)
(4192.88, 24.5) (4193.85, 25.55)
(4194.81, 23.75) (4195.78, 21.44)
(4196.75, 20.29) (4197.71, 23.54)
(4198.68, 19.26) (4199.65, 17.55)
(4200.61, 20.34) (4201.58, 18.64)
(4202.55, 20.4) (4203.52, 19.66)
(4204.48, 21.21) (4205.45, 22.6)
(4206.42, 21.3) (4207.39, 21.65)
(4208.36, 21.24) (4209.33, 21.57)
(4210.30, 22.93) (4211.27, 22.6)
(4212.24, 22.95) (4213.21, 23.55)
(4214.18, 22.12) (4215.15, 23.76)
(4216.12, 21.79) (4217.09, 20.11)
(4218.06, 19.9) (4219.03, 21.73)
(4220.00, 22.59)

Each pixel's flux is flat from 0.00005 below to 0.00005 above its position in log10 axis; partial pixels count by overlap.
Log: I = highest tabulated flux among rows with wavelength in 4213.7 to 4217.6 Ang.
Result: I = 23.76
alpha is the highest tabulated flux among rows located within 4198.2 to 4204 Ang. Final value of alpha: 20.4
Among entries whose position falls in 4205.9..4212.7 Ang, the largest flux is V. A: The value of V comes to 22.95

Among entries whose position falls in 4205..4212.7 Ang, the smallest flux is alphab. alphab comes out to 21.24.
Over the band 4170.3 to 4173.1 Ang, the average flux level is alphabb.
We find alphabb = 22.6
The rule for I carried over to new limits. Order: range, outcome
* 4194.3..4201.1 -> 23.75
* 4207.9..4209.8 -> 21.57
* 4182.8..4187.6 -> 22.28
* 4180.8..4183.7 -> 23.86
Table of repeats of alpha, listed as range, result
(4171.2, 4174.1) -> 23.03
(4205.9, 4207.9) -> 21.65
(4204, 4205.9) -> 22.6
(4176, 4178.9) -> 22.47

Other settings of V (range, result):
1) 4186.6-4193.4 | 24.5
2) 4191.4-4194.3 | 25.55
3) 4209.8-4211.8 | 22.93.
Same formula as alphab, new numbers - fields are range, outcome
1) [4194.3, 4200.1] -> 17.55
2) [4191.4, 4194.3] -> 20.15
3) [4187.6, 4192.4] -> 17.94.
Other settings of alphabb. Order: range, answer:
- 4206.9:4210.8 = 21.8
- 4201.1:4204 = 19.6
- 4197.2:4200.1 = 20.1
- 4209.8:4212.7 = 22.8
